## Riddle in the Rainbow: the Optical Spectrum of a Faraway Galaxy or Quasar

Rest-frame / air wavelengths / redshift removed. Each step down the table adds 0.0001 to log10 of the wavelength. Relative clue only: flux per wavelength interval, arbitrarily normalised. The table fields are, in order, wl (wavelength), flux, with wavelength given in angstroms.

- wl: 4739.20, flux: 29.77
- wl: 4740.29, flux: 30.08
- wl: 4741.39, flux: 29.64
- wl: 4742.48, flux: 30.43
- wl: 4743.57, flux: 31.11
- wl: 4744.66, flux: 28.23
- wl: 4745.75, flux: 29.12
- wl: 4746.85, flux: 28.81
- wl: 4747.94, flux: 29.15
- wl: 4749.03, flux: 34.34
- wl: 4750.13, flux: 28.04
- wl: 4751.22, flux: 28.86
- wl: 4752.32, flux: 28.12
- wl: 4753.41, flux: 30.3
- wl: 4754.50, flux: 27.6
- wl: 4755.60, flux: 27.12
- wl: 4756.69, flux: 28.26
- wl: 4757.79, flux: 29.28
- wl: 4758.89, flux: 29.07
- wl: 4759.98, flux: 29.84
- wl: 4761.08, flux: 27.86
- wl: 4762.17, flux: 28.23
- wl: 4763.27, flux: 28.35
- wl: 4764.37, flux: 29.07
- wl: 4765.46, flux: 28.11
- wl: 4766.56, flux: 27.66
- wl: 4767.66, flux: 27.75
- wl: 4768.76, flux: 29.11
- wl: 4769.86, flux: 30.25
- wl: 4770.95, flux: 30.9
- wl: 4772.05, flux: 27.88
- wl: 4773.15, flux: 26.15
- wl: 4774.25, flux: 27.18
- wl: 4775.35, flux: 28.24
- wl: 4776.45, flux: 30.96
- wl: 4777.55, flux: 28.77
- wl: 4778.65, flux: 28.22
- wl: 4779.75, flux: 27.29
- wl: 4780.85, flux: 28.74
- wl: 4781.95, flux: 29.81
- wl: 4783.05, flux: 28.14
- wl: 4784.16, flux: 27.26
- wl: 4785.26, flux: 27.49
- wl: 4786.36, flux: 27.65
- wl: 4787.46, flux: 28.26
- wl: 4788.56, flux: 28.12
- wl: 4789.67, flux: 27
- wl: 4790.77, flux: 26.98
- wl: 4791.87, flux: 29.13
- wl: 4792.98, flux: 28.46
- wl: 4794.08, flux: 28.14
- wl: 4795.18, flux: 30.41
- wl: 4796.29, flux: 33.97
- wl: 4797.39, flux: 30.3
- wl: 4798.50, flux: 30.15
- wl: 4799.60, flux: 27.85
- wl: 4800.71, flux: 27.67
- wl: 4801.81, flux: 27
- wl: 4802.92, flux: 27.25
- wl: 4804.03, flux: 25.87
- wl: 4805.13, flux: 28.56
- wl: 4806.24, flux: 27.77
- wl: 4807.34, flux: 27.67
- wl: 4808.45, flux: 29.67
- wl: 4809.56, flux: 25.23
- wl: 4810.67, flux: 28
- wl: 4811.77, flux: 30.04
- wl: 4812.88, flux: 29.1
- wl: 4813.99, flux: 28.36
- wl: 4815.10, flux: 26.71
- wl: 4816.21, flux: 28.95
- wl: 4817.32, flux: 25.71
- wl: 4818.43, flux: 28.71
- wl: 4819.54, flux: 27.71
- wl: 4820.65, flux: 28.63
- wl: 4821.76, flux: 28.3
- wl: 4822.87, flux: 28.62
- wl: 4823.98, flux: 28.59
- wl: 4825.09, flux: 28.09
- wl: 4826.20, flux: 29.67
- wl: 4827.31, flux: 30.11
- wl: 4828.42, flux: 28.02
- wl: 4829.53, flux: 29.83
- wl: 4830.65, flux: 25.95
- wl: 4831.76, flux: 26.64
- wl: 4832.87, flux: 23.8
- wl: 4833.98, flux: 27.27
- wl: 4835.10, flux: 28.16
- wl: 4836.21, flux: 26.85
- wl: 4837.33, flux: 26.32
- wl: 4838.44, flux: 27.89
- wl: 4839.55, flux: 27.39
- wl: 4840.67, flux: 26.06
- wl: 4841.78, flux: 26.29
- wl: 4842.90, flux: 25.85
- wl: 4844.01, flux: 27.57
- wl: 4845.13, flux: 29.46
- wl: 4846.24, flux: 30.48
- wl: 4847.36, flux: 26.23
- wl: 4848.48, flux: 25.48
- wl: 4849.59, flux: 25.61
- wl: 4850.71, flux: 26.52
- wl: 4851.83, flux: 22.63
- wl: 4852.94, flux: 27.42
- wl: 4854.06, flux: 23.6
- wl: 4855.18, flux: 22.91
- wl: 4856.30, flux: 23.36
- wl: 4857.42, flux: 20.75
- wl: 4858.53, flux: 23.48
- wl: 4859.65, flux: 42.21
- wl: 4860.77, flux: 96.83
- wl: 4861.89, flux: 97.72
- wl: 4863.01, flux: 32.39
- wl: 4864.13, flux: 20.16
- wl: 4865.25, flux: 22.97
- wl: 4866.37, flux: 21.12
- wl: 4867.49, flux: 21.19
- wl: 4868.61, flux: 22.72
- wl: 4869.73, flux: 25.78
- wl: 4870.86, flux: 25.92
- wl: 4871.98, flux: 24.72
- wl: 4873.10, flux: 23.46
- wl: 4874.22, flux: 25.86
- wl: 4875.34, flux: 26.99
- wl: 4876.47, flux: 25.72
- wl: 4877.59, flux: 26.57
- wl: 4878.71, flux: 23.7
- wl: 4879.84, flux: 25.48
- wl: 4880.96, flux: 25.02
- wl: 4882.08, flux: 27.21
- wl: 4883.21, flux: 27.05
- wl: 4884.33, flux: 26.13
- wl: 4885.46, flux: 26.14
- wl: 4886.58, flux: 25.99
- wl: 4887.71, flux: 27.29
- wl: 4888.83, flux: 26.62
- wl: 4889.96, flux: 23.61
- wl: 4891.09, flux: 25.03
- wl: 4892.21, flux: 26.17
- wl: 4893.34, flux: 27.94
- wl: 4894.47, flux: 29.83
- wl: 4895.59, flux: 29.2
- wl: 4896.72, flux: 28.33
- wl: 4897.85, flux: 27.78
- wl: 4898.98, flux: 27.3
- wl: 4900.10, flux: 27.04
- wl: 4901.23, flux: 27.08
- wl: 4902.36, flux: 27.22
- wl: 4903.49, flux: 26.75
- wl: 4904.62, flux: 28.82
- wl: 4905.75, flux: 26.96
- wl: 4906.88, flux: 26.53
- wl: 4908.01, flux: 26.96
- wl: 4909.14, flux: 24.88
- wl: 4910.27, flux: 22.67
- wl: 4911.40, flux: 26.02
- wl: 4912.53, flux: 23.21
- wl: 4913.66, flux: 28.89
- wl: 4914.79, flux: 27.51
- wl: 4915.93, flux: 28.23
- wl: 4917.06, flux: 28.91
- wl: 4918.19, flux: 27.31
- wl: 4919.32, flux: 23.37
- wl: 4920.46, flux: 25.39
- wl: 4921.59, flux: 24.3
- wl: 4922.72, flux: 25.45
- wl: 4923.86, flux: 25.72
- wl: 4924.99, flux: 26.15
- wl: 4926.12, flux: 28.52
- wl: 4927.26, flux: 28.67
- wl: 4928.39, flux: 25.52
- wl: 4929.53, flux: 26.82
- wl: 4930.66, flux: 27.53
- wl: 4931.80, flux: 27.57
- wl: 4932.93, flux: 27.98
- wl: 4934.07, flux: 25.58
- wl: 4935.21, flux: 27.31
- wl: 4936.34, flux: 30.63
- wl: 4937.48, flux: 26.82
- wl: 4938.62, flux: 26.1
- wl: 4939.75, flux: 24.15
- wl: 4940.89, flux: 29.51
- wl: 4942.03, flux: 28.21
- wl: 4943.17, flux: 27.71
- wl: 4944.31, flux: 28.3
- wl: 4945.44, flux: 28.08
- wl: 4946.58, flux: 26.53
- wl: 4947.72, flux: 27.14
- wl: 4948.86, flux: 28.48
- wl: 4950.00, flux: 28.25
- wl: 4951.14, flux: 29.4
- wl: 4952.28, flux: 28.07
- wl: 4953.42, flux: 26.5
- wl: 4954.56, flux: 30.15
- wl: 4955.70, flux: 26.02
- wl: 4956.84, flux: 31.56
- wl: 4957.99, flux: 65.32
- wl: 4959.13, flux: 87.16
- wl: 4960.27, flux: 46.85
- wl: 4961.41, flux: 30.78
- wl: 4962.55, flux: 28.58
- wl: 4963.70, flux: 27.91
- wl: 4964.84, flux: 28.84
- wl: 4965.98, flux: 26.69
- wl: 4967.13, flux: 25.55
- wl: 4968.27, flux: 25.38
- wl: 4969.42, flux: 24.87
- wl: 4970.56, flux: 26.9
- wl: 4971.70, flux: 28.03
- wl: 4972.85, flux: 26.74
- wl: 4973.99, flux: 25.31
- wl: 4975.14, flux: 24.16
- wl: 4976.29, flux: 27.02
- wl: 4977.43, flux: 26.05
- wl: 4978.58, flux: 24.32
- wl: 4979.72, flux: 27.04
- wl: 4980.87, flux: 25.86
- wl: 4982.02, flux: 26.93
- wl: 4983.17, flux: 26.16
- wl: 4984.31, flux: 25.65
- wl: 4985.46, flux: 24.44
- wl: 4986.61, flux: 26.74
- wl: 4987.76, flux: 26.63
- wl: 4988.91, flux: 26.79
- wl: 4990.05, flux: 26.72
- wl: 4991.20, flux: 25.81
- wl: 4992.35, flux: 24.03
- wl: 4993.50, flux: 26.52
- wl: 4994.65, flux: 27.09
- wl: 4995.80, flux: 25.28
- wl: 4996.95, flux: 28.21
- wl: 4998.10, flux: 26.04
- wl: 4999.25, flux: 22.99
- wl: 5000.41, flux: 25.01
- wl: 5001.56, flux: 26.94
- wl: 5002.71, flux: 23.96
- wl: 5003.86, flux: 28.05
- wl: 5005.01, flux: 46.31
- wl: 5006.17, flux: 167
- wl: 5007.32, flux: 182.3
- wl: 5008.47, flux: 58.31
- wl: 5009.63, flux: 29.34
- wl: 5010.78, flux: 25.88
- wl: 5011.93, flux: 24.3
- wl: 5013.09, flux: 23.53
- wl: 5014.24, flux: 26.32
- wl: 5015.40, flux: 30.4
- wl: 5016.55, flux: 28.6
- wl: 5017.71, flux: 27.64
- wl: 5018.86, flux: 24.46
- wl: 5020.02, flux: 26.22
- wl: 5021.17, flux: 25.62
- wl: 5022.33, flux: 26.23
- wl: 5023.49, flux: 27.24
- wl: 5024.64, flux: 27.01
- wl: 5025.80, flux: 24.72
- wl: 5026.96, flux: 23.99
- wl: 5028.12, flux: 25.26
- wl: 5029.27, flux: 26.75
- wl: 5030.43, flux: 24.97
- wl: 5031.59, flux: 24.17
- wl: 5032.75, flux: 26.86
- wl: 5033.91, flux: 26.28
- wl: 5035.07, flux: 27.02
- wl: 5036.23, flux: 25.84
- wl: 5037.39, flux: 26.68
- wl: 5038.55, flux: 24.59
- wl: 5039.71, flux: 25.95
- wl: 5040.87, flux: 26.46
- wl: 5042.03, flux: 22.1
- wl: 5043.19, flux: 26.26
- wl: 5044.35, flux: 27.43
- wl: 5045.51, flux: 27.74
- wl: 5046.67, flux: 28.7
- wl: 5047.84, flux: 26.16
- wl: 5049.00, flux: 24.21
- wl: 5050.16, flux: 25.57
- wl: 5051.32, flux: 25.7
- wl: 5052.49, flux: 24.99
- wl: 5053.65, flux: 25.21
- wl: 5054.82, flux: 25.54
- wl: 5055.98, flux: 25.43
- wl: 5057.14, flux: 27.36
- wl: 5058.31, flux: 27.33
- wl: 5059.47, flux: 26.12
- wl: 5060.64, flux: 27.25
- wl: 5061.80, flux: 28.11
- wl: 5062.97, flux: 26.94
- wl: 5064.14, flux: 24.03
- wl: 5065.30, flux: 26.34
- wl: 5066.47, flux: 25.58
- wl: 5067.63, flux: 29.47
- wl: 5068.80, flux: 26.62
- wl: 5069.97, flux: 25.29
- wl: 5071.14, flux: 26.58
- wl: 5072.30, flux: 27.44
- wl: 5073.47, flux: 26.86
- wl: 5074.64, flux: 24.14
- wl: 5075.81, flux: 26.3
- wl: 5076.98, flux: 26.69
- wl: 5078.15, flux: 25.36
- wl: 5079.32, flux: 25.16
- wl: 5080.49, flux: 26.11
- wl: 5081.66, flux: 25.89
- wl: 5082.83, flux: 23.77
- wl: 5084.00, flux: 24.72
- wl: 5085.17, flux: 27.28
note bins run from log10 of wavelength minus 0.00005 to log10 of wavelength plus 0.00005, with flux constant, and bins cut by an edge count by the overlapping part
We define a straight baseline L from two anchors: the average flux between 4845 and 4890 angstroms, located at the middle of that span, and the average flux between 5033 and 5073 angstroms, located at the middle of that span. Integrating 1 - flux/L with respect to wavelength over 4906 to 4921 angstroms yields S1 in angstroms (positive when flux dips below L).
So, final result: 1.2 angstroms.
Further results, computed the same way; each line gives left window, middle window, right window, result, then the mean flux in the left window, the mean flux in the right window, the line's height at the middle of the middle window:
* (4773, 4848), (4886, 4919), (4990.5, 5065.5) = 2.9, 28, 31.5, 29.5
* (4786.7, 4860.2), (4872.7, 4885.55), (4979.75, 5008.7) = 2.3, 27.6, 39.6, 31.5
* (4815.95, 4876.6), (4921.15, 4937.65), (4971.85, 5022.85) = 2.5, 29.1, 34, 31.8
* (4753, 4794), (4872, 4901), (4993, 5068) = 3.2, 28.4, 31.5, 29.8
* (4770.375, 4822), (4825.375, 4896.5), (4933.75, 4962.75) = 3.8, 28.3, 32.6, 30.1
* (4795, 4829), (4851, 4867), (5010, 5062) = -4.2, 28.5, 26.1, 28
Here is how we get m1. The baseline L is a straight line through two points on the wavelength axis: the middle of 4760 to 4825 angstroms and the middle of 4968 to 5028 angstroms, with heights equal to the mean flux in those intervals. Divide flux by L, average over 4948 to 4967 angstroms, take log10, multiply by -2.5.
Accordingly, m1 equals -0.11 mag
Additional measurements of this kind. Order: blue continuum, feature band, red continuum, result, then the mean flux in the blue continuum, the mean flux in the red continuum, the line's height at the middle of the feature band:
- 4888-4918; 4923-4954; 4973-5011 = 0.125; 26.9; 36.7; 30.8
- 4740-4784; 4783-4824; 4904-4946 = 0.004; 28.9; 26.8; 28.4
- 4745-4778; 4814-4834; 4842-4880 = 0.059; 28.8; 29.8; 29.4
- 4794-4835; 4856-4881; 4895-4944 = -0.152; 28.2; 26.9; 27.5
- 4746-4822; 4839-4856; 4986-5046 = 0.136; 28.5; 32.8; 29.7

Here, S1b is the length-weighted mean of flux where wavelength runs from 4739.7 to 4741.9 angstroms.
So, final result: 29.8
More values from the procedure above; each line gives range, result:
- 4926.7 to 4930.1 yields 27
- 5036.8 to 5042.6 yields 25.2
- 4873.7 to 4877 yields 26.2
